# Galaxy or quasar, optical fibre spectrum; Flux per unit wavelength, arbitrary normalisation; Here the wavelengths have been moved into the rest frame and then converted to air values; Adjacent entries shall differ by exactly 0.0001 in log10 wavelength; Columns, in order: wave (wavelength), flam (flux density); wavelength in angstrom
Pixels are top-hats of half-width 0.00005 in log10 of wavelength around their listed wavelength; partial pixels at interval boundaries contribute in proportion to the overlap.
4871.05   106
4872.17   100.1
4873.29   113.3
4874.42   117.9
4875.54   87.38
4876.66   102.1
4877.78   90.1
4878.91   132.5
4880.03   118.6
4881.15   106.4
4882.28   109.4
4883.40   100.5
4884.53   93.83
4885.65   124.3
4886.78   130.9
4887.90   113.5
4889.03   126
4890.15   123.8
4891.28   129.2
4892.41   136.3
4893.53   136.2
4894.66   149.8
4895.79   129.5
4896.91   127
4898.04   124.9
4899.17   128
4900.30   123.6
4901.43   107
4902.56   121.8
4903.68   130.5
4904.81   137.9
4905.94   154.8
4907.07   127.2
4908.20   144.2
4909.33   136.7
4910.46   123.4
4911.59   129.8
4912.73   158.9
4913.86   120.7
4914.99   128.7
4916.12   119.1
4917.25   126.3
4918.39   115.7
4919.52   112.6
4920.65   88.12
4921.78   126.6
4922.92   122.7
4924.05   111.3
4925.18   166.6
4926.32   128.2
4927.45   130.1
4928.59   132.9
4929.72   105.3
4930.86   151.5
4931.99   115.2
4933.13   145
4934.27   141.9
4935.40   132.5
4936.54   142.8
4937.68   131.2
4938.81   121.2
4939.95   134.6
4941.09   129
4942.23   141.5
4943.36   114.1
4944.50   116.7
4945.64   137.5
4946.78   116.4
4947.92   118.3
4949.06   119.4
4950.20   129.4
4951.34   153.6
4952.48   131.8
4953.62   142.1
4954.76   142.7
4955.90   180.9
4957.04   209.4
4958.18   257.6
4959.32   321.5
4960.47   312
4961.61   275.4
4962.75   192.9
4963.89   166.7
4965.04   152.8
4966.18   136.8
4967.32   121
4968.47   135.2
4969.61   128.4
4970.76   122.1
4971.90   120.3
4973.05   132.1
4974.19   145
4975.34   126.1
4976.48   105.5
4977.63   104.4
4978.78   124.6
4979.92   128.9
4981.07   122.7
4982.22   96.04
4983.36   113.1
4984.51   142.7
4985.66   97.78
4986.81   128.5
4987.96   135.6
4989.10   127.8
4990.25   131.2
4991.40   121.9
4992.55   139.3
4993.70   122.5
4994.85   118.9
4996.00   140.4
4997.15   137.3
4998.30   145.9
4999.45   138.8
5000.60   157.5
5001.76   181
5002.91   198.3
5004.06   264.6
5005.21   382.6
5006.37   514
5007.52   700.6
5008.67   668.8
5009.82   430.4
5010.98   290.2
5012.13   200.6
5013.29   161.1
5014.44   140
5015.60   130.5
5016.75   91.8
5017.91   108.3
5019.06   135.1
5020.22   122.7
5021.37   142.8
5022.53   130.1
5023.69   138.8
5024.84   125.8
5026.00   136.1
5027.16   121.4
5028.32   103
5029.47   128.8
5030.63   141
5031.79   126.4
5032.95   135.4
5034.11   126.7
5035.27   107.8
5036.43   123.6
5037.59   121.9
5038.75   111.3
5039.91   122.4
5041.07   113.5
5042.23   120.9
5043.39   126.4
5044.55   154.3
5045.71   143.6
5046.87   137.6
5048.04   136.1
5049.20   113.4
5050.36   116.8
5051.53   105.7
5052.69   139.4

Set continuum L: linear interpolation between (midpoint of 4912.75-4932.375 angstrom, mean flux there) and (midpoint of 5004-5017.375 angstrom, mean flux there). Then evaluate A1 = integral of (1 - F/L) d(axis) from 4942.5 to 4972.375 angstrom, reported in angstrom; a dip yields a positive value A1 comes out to 6.25 angstrom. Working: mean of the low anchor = 125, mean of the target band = 164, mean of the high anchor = 333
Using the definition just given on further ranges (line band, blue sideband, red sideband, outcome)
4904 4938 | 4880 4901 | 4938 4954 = -1.1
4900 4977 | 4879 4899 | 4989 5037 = 3.9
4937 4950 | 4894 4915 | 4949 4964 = 4.0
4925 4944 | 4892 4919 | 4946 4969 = 2.8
